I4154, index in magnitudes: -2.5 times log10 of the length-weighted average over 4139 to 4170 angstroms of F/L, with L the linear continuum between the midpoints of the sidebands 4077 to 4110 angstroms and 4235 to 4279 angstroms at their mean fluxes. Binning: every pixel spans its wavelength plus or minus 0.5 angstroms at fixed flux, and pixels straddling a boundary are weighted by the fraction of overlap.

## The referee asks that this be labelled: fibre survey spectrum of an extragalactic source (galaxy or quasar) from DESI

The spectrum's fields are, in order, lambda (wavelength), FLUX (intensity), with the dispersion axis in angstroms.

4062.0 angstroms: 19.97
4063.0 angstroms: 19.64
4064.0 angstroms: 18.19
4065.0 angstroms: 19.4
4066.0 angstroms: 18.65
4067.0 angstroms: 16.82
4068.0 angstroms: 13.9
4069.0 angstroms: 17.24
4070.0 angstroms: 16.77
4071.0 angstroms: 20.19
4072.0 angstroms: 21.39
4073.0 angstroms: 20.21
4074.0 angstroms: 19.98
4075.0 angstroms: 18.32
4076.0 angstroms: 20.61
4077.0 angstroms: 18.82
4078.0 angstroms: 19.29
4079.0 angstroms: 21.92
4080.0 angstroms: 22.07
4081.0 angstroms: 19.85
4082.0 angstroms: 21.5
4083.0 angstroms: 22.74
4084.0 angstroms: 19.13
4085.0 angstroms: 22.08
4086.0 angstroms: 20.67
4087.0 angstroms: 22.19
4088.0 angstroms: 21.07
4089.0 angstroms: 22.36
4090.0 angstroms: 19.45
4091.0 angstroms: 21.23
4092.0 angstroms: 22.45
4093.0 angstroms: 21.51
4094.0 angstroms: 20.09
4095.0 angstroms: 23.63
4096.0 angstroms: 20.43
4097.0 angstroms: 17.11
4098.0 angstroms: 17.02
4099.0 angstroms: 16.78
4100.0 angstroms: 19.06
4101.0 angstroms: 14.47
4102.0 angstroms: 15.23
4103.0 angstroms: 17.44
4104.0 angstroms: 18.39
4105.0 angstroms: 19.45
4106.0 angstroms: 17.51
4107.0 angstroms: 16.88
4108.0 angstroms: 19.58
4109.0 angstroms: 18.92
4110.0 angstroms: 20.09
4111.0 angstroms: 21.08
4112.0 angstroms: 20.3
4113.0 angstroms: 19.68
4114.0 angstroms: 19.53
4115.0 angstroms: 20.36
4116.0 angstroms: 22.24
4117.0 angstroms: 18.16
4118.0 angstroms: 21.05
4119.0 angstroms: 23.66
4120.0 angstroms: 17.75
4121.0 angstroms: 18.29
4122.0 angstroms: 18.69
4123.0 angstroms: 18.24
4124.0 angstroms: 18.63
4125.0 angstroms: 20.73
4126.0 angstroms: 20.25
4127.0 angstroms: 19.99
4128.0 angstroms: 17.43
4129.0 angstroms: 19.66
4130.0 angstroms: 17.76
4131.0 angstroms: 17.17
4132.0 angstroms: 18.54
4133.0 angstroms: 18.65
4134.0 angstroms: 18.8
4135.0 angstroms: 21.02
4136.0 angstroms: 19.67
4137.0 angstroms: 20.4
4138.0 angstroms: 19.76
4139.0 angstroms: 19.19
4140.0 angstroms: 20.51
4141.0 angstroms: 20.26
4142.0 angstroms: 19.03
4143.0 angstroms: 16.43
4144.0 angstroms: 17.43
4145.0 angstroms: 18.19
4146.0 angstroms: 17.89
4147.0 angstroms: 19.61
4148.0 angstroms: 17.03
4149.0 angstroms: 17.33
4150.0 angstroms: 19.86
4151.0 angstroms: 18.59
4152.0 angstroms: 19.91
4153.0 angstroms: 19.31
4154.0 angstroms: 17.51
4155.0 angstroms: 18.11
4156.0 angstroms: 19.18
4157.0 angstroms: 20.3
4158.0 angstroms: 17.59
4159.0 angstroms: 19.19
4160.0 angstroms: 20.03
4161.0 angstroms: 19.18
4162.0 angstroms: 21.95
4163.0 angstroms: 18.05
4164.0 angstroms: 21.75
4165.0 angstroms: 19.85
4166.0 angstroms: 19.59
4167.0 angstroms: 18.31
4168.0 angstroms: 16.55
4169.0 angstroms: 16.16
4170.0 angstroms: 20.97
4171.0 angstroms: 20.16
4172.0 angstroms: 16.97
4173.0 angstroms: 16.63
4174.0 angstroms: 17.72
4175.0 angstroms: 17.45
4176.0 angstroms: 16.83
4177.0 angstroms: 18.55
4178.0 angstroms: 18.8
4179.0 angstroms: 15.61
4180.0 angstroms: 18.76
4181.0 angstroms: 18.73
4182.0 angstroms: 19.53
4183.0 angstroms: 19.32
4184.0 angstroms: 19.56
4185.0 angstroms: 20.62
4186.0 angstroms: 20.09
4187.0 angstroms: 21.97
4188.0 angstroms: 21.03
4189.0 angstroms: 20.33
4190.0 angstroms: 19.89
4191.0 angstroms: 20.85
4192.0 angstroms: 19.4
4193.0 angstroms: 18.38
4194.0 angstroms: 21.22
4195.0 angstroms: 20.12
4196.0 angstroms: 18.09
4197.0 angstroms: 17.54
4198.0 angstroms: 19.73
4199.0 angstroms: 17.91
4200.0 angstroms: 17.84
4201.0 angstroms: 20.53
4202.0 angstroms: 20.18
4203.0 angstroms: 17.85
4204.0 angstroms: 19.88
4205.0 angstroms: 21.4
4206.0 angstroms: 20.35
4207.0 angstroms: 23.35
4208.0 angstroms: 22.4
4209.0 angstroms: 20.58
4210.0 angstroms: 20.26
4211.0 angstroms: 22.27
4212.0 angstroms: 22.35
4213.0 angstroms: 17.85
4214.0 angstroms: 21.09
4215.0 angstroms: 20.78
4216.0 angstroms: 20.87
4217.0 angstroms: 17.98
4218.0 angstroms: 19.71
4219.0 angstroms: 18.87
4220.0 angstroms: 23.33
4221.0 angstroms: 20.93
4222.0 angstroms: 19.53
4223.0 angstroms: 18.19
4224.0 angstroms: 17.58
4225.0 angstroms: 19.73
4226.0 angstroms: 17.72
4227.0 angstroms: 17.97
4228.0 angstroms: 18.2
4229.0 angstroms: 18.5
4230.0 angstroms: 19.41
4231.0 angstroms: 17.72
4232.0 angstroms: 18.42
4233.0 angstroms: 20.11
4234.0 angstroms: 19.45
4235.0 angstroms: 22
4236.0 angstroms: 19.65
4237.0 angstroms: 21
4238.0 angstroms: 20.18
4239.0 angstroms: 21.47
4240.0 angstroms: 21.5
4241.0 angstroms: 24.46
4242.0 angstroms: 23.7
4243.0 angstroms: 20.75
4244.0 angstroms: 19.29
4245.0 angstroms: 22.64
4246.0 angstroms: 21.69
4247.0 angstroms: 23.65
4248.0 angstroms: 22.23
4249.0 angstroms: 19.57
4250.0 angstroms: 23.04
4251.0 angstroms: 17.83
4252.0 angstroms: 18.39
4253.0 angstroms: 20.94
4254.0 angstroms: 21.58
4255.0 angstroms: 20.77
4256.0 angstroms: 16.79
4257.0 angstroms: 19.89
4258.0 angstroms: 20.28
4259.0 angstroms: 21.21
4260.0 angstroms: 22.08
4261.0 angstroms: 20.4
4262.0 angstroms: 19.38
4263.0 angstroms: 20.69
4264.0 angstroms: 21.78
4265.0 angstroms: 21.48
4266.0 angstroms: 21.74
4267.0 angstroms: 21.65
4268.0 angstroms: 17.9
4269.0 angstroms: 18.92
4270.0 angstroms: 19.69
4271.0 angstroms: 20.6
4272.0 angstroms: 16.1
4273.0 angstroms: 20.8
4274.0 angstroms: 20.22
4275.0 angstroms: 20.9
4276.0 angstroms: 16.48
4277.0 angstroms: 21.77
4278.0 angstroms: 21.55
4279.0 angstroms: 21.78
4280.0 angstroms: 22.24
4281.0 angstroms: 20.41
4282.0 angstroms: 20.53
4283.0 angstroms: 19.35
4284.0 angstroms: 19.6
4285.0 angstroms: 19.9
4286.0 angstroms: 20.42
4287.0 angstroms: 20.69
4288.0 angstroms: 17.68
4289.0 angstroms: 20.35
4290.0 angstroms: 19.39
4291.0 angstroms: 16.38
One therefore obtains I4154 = 0.067 mag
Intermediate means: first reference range 19.7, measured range 18.9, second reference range 20.6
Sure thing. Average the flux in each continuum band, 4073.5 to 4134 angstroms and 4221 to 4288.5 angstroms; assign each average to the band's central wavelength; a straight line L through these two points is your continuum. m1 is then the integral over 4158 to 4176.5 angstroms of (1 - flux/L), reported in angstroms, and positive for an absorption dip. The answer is 1.1 angstroms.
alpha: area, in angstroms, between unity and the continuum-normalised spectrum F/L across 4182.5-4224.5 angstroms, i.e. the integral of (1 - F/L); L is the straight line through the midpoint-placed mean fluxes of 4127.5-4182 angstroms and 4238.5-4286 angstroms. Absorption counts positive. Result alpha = -1.0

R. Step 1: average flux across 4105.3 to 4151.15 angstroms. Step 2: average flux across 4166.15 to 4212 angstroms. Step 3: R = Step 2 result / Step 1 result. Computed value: 1.0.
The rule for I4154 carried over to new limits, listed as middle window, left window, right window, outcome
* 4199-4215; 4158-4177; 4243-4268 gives -0.046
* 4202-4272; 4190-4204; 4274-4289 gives -0.034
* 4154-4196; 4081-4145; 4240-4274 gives 0.049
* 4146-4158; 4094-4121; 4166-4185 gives -0.010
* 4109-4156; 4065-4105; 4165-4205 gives 0.004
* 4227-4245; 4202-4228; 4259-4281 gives -0.007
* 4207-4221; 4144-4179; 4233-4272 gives -0.049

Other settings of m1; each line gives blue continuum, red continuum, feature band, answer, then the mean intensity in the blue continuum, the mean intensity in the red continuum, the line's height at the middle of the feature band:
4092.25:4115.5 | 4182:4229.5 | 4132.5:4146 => 0.1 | 18.9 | 19.9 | 19.3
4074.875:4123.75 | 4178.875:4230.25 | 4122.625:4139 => 0.5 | 19.8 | 19.8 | 19.8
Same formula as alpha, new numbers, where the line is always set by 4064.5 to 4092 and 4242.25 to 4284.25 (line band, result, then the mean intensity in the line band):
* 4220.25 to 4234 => 1.01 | 18.9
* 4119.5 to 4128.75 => 0.54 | 18.9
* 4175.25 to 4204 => 1.44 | 19.3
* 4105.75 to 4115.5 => 0.30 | 19.4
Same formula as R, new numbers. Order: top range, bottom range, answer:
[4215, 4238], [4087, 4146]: 1.01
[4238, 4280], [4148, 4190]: 1.09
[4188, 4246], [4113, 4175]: 1.05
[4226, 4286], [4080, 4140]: 1.04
